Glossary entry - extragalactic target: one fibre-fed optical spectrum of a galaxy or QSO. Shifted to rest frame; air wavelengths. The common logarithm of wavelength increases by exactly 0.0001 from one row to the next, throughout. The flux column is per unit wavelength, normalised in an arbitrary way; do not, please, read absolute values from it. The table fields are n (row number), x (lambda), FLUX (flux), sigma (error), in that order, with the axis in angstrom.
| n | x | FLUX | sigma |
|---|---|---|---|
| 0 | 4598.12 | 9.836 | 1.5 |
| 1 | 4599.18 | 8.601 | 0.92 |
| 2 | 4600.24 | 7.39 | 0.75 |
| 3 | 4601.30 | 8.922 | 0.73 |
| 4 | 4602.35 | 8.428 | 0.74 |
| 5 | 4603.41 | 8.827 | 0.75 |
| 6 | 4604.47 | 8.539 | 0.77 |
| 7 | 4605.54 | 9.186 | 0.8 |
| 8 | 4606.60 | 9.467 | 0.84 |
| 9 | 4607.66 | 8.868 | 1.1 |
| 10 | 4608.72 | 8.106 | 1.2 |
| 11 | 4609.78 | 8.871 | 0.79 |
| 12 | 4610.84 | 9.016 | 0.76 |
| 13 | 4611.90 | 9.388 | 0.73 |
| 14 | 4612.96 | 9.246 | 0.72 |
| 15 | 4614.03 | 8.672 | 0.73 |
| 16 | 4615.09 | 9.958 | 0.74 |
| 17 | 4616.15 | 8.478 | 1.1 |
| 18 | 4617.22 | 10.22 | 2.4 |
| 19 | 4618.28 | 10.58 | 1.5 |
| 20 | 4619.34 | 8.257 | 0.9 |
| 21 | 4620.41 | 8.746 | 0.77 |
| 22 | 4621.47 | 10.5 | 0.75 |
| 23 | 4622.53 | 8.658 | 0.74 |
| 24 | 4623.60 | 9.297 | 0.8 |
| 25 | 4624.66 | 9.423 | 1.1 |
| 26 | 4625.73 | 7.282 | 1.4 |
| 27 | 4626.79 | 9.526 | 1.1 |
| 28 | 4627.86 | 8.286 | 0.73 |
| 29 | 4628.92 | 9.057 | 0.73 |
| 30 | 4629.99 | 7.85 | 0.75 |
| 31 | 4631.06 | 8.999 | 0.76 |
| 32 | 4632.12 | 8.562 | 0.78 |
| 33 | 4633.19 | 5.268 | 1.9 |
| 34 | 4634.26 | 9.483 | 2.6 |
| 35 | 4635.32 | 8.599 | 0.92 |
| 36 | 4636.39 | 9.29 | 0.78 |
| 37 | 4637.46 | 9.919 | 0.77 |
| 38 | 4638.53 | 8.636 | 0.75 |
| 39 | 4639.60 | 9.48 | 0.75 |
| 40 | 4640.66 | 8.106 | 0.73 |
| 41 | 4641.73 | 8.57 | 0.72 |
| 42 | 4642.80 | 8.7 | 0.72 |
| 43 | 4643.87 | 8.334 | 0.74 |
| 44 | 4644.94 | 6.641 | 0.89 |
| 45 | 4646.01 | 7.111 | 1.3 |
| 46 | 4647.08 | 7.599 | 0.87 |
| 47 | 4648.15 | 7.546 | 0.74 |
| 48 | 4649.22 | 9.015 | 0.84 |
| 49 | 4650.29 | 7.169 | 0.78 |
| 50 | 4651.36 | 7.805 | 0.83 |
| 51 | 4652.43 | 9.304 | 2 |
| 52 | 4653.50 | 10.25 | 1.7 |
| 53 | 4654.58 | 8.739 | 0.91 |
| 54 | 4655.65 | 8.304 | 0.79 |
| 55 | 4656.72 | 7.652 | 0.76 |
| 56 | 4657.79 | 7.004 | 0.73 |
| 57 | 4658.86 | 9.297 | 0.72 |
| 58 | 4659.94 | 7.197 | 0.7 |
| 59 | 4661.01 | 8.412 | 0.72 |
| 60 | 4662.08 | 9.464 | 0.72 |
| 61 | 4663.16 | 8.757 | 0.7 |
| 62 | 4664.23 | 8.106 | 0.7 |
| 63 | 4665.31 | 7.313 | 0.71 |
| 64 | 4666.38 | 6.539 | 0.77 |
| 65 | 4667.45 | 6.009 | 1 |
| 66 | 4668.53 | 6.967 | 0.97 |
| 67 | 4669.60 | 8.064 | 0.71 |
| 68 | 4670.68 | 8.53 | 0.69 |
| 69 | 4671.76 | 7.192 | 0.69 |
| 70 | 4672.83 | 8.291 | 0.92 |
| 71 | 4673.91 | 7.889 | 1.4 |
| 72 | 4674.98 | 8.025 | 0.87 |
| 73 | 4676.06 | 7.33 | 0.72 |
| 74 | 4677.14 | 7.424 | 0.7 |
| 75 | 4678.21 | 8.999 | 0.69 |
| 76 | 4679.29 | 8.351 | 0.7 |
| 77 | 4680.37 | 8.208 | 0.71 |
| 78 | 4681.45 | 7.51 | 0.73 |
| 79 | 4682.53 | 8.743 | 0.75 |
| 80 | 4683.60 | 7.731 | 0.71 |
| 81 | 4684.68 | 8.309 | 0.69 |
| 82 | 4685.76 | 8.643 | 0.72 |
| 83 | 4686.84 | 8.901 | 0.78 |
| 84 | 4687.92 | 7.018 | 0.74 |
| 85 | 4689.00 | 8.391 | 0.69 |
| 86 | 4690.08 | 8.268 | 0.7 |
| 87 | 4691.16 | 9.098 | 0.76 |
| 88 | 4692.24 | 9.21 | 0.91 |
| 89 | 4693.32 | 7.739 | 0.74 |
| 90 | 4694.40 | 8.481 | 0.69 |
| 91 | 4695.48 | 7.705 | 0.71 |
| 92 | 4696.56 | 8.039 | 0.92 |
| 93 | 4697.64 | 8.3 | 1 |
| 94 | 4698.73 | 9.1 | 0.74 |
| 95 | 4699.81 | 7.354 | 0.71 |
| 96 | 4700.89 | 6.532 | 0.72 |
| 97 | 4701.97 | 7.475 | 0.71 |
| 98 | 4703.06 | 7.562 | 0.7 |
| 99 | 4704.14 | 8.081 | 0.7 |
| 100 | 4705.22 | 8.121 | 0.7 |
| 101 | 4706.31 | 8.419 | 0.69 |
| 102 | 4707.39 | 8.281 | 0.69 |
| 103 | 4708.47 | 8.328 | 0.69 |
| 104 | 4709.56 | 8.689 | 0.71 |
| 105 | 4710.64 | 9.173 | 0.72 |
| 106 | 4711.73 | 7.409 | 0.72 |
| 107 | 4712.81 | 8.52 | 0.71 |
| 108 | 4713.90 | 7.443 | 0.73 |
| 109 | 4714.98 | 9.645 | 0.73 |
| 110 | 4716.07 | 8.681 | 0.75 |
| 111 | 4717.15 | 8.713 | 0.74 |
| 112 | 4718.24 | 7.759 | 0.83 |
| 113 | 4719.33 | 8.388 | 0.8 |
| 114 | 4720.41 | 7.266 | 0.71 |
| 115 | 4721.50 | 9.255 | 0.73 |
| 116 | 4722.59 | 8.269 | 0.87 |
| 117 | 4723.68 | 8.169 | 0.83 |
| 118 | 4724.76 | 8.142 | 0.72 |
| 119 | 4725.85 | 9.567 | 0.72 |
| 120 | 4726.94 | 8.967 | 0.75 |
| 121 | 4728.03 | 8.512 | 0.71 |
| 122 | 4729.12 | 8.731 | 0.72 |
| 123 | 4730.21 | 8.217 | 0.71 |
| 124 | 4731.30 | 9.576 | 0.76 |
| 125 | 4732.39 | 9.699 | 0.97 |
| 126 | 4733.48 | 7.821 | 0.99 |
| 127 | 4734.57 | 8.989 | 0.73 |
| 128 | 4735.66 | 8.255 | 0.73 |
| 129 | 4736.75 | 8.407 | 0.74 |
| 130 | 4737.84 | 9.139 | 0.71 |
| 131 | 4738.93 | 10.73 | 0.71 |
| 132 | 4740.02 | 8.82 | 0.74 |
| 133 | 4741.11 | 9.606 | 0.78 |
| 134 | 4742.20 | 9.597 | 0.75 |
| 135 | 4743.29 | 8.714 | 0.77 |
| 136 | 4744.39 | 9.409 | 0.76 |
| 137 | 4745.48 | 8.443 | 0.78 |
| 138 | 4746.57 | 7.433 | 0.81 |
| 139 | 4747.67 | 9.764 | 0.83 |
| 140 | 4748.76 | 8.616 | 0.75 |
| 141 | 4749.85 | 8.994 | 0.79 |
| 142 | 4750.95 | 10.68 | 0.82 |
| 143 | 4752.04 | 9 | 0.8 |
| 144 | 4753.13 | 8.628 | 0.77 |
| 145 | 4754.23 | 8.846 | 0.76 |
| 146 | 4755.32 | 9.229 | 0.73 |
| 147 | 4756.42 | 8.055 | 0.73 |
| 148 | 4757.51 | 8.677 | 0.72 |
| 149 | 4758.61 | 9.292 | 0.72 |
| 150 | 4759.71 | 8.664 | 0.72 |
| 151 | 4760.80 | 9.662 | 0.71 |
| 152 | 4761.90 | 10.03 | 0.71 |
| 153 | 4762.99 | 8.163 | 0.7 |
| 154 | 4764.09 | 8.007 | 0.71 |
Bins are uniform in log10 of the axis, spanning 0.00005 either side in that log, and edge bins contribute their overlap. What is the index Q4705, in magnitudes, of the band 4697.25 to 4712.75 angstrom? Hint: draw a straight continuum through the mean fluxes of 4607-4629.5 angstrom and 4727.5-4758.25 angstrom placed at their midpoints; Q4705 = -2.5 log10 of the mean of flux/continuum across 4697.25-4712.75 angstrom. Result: 0.12 mag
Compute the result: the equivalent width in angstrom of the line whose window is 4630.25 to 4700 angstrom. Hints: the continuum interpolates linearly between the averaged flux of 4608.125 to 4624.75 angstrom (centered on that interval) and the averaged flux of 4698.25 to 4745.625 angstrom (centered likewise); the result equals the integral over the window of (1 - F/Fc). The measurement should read 5.7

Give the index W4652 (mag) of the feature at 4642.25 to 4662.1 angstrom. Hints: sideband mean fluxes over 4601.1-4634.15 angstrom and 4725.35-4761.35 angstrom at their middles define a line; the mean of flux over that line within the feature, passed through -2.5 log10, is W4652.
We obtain 0.09 mag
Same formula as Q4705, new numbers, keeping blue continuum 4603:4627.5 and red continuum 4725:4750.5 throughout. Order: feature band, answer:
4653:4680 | 0.131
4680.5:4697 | 0.094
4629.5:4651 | 0.103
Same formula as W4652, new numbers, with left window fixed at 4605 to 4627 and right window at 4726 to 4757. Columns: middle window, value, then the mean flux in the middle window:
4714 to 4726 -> 0.07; 8.46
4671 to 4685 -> 0.13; 8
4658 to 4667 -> 0.13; 8.08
